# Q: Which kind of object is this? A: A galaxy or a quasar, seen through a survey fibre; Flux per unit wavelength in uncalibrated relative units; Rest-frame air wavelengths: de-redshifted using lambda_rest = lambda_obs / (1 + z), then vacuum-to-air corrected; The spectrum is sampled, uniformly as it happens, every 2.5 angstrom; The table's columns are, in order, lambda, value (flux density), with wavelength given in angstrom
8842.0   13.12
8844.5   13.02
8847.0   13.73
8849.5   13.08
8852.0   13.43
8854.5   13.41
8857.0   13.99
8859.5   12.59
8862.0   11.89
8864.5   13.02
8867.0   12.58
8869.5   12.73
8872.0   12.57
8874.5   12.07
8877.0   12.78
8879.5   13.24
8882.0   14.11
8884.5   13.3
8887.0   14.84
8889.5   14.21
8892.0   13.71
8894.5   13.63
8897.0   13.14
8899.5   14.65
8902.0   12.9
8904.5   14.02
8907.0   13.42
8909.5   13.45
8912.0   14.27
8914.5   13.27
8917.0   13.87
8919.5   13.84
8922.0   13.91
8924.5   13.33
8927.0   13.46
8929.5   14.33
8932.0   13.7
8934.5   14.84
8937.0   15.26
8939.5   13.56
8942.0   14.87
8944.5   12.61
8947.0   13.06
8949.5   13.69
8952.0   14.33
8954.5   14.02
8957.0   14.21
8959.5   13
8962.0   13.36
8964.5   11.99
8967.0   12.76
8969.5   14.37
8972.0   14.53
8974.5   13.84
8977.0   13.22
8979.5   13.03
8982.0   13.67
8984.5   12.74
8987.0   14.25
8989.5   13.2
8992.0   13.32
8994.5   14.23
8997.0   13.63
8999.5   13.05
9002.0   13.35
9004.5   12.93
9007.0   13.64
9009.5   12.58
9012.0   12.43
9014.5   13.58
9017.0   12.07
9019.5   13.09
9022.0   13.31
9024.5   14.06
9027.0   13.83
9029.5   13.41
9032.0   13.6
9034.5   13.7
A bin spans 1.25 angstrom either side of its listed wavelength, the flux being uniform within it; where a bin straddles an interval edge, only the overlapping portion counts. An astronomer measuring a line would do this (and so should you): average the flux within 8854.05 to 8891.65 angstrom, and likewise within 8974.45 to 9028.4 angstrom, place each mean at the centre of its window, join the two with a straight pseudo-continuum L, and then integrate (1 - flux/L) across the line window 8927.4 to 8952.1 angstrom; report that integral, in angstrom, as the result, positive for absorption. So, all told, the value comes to -1.4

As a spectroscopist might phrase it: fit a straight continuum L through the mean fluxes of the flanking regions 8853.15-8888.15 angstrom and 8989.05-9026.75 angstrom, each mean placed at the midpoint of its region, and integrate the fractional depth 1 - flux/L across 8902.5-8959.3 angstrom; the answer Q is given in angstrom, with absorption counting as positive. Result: -3.0 angstrom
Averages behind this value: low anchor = 13.1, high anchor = 13.2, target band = 13.8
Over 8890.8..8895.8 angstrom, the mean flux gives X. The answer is 13.7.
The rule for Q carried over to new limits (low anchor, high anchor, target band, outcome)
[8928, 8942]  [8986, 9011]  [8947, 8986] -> 1.07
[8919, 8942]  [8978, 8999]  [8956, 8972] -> 0.43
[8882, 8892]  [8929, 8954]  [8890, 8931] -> 0.98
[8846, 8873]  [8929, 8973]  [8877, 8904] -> -0.95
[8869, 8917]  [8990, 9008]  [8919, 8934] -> -0.36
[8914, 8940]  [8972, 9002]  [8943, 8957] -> 0.17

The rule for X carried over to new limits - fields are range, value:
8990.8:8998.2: 13.7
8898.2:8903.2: 13.8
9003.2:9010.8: 13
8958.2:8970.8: 13.1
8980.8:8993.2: 13.4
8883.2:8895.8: 13.9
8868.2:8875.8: 12.5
